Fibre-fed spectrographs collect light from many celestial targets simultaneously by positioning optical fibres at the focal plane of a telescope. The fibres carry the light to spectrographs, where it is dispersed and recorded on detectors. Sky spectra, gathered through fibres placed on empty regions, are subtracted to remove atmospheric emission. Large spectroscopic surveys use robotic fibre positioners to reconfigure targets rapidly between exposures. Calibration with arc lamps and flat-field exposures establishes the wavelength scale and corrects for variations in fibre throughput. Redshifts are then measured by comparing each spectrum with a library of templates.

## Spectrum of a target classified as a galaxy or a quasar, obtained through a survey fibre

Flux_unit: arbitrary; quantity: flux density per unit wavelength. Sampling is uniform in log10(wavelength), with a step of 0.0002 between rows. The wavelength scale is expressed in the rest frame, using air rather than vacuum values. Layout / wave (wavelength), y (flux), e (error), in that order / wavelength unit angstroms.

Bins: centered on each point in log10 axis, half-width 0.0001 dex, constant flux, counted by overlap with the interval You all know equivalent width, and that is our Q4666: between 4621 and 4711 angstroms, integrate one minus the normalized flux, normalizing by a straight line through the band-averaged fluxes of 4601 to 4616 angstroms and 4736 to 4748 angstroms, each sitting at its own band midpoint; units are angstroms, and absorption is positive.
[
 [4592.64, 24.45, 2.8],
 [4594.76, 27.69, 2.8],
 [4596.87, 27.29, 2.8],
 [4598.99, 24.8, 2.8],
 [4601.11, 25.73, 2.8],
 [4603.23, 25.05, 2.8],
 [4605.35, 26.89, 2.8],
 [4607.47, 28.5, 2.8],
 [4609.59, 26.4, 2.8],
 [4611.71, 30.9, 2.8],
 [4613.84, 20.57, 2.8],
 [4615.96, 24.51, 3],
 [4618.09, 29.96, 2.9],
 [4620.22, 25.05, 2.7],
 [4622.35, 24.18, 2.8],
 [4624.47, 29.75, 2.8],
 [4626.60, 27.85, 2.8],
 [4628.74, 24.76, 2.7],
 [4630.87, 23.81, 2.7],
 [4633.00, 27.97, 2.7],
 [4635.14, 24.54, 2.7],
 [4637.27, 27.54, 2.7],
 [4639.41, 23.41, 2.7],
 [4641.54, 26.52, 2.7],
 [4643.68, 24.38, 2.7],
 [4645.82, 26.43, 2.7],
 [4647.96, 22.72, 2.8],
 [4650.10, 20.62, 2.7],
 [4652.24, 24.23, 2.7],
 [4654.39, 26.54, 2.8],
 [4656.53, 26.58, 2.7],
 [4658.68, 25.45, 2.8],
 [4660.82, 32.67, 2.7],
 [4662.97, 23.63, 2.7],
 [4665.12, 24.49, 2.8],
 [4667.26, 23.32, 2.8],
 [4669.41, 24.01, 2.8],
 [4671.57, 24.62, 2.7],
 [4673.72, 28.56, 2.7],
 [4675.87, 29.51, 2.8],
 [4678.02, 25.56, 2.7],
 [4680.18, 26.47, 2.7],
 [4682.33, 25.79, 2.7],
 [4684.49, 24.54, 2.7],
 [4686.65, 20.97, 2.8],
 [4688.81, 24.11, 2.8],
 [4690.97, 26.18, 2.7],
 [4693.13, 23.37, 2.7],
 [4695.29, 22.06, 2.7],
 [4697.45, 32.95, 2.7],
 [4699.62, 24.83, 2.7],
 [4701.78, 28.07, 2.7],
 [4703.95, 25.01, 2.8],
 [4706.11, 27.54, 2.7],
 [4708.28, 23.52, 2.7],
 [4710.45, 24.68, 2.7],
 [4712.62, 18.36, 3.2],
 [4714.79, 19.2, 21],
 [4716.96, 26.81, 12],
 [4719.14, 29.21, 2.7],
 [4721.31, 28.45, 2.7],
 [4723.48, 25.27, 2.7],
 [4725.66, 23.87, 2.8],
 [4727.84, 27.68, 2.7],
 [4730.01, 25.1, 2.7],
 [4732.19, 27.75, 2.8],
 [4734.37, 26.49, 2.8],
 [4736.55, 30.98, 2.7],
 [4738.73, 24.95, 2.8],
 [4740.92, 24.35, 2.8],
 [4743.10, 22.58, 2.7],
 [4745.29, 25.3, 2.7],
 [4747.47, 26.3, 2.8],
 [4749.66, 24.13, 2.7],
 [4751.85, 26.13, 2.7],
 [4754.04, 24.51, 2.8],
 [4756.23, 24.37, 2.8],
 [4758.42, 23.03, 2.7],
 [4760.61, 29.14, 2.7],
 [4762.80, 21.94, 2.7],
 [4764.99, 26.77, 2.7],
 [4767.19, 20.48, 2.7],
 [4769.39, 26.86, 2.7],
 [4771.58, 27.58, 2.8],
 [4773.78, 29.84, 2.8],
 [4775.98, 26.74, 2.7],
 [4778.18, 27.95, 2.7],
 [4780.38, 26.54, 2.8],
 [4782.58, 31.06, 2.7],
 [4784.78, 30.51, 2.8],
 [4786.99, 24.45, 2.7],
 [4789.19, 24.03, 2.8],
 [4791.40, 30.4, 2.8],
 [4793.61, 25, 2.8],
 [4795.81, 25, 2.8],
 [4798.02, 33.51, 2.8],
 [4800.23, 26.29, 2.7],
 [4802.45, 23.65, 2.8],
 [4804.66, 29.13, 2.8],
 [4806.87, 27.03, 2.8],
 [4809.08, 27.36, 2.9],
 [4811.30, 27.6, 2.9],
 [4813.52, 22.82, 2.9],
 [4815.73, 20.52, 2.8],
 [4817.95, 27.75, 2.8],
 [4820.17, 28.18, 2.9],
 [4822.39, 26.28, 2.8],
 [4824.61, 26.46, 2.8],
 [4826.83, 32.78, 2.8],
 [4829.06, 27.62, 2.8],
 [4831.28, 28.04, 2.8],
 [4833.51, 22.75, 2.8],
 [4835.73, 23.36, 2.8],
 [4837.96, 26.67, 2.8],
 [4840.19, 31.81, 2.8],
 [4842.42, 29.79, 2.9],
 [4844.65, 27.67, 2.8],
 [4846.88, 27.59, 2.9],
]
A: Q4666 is 1.1 angstroms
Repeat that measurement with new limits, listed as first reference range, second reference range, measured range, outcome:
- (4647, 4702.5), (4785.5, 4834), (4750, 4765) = 0.7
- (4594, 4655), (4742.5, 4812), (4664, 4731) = 2.1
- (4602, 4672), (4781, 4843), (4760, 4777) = 0.4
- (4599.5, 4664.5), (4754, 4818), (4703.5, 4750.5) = 1.5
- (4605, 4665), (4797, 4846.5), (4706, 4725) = 1.3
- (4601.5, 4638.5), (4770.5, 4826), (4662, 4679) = 0.7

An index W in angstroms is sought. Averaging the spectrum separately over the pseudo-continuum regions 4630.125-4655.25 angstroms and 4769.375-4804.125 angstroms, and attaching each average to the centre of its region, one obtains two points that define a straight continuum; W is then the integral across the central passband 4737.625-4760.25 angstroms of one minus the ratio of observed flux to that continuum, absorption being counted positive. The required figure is 1.8 angstroms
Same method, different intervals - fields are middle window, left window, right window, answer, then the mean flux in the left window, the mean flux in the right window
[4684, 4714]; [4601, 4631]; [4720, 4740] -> 2.2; 26.4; 26.7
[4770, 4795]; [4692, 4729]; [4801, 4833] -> -1.3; 25.4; 26.7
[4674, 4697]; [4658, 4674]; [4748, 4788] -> 0.5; 25.7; 26.2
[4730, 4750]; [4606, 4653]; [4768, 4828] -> 0.6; 25.7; 27.2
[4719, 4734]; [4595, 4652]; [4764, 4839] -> -0.1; 25.8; 26.8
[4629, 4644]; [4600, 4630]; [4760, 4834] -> 0.6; 26.4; 26.8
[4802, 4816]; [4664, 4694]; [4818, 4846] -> 0.7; 25.1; 27.6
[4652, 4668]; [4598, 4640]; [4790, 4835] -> 0.2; 26.1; 26.9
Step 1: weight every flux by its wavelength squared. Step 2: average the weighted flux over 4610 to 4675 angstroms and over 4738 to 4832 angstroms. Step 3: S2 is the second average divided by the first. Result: 1.09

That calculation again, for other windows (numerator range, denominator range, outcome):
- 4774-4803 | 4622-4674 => 1.14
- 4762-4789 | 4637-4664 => 1.11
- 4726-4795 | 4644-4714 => 1.08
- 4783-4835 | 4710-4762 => 1.09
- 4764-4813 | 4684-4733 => 1.11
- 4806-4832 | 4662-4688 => 1.14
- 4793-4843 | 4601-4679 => 1.12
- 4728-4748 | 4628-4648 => 1.07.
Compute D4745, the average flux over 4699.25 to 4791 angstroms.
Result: 25.8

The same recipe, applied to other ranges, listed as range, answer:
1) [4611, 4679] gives 25.7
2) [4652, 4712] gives 25.6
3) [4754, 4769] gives 24.4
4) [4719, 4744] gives 26.3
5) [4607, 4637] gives 26.3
